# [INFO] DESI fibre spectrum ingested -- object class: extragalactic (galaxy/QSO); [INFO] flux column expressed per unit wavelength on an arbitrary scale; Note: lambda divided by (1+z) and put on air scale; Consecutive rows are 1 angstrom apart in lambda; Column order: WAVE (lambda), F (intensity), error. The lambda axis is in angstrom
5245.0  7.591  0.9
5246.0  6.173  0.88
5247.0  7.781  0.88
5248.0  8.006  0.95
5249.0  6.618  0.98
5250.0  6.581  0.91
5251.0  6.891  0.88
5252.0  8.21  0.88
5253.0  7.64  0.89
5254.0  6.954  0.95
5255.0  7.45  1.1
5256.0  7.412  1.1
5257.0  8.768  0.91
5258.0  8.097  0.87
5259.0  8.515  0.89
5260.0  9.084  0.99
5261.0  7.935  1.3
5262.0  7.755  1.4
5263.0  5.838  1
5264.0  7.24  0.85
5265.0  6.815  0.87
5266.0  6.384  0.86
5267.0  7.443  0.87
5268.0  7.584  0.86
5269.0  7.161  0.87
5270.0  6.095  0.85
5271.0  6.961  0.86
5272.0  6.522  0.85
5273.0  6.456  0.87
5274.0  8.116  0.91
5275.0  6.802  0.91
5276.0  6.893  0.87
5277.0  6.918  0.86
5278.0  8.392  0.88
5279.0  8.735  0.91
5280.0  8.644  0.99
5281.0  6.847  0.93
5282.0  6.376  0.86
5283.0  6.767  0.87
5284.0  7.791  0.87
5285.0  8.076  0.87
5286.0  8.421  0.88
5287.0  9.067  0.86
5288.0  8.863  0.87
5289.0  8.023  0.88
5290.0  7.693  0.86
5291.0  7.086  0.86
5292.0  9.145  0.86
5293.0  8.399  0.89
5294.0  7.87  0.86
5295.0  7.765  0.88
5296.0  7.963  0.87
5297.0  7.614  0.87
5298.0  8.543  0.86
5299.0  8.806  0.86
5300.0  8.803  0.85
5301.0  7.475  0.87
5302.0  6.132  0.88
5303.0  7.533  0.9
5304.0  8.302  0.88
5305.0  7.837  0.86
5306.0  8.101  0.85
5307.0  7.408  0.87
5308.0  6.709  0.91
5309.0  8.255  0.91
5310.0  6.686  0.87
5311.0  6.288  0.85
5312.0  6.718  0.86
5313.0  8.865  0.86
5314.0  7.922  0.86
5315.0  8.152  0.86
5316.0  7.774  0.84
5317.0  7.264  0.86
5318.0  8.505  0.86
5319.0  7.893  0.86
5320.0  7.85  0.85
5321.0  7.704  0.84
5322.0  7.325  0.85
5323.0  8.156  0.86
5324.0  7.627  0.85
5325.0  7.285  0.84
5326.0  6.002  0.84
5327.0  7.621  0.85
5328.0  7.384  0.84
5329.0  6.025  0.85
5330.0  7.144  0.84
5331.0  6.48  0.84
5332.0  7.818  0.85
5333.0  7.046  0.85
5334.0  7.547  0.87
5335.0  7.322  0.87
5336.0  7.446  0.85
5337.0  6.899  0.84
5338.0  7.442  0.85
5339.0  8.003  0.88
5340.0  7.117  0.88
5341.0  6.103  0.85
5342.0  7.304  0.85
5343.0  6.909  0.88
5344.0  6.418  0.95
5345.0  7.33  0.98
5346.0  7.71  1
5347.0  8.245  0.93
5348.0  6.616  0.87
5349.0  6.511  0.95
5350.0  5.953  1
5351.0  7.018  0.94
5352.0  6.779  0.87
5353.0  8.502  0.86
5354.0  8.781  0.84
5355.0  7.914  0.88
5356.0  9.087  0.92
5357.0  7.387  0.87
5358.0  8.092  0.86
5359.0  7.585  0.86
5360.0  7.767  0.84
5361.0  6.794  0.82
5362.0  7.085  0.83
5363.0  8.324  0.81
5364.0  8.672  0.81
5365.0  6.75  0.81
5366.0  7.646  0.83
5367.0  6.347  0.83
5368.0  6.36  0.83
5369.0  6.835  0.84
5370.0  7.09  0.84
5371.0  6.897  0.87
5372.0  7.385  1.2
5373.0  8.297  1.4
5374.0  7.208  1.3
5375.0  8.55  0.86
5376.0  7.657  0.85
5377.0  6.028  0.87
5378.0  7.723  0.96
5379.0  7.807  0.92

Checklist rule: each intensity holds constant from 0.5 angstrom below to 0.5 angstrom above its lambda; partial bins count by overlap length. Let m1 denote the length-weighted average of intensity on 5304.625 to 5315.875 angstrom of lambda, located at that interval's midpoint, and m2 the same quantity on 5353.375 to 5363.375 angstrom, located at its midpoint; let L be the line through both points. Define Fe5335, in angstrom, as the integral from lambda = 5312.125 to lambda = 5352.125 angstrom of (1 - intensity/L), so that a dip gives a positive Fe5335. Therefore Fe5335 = 1.99 angstrom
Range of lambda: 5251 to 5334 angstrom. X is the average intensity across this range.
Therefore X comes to 7.58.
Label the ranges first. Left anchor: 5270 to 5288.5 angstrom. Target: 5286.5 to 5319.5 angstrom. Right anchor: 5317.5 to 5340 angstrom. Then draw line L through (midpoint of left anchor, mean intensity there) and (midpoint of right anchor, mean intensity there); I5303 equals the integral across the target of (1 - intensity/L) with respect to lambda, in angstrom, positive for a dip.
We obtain -1.7 angstrom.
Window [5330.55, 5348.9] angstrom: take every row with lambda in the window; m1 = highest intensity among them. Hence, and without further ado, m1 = 8.245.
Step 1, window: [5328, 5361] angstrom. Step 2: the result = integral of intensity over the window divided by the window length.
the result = 7.31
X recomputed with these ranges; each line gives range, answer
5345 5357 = 7.54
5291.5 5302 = 8.14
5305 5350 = 7.33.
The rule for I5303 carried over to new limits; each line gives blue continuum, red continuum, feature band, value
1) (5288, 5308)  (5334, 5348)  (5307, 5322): 0.1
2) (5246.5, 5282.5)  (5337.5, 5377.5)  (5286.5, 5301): -1.7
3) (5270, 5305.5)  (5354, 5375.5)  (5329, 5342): 0.8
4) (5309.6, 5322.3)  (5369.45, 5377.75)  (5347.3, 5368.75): 0.1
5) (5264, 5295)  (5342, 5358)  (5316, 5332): 0.2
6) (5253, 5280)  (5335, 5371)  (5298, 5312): -0.4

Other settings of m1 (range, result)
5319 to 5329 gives 8.156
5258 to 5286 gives 9.084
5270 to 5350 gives 9.145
